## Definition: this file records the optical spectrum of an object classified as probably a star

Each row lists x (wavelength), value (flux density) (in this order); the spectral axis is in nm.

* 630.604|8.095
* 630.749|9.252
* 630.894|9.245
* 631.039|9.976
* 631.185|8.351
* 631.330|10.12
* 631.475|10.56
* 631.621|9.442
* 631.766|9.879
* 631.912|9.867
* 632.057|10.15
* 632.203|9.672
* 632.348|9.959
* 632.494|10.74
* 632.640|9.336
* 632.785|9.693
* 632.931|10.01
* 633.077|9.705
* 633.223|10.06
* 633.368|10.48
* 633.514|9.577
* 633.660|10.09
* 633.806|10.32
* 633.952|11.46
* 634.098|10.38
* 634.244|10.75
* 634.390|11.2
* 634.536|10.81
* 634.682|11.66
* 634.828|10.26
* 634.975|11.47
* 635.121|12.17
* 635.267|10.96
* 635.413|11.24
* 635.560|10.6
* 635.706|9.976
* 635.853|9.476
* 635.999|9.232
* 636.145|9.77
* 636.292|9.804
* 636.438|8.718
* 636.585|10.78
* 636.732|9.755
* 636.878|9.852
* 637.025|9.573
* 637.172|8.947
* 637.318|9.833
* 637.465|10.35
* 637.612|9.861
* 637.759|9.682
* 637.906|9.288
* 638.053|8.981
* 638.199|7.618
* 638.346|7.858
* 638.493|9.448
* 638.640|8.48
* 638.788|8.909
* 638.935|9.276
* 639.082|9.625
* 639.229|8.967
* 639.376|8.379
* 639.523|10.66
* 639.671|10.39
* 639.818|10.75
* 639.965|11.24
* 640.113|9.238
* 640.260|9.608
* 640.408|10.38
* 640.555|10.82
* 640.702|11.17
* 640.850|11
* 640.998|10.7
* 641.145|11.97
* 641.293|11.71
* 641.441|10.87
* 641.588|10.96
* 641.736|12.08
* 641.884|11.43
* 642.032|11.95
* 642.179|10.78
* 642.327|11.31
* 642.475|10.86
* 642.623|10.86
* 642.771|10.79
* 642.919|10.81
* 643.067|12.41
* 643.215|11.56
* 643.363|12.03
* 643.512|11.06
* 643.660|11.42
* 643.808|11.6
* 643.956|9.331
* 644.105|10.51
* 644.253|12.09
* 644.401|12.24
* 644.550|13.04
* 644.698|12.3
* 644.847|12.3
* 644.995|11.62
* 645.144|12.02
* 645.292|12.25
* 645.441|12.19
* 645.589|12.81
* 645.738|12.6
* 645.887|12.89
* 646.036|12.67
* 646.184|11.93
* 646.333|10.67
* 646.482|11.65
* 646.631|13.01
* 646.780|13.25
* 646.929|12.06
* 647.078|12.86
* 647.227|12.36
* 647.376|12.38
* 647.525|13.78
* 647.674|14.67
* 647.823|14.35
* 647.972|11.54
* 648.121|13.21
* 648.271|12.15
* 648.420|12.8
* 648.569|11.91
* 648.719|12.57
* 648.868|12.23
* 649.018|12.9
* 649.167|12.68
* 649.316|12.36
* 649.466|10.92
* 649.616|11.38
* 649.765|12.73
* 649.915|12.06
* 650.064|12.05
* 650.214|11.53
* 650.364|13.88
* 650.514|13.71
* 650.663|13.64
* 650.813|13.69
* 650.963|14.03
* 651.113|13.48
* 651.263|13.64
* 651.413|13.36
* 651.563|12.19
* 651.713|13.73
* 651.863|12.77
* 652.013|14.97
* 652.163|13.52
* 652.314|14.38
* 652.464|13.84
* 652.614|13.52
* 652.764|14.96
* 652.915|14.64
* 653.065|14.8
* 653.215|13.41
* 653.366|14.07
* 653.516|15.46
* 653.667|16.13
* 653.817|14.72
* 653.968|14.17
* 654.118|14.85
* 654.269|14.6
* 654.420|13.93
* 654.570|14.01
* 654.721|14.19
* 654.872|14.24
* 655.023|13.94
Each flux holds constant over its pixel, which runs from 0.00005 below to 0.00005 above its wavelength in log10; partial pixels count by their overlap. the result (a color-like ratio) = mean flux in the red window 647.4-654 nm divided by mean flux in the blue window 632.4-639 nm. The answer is 1.34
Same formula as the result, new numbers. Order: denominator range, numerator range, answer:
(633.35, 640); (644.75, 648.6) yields 1.26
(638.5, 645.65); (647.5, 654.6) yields 1.22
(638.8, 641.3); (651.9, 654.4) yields 1.41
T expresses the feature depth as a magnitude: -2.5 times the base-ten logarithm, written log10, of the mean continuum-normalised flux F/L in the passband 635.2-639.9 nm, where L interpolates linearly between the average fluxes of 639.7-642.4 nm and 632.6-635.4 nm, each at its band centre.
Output 0.13 mag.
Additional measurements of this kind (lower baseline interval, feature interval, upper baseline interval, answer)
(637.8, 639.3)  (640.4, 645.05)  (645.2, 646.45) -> -0.060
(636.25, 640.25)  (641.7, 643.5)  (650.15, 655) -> -0.051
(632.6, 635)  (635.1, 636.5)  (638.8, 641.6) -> 0.028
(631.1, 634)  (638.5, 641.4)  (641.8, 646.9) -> 0.097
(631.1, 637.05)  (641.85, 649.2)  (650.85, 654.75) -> 0.045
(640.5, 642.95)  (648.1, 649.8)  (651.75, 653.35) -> 0.071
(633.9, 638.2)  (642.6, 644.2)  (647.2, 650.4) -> 0.039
